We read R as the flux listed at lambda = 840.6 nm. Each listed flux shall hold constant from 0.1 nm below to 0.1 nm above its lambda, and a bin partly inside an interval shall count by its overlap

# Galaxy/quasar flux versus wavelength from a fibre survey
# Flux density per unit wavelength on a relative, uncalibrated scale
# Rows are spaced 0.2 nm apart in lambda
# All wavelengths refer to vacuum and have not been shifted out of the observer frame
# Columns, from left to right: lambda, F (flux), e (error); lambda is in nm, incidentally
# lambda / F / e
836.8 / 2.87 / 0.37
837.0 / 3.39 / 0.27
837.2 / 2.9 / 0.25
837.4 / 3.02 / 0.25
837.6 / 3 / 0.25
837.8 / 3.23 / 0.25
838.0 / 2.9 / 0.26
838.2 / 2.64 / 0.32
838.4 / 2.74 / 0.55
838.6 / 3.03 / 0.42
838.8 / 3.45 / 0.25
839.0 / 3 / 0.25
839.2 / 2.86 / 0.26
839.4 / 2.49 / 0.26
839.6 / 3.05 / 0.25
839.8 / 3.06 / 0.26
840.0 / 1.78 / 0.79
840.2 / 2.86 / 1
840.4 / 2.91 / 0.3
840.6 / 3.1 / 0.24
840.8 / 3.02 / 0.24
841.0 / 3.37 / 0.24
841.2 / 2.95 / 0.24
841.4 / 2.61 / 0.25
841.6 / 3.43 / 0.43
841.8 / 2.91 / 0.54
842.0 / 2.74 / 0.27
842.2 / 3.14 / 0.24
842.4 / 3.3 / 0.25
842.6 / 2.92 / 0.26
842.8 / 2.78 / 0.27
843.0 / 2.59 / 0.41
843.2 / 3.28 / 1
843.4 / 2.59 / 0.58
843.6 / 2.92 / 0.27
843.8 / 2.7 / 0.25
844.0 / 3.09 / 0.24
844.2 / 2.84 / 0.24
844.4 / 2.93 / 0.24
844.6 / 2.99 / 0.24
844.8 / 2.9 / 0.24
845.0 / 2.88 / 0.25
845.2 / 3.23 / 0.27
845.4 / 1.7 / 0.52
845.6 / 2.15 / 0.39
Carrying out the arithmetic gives 3.1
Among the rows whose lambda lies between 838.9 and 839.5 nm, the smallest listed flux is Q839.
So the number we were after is 2.49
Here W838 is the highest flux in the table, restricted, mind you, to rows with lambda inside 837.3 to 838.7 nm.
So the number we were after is 3.23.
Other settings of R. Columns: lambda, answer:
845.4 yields 1.7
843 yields 2.59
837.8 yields 3.23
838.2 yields 2.64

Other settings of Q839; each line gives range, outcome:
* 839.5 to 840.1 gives 1.78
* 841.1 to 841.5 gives 2.61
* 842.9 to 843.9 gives 2.59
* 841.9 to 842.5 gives 2.74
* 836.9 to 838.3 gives 2.64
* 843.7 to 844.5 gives 2.7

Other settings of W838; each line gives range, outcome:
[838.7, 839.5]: 3.45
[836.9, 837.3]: 3.39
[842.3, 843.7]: 3.3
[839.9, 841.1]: 3.37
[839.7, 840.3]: 3.06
